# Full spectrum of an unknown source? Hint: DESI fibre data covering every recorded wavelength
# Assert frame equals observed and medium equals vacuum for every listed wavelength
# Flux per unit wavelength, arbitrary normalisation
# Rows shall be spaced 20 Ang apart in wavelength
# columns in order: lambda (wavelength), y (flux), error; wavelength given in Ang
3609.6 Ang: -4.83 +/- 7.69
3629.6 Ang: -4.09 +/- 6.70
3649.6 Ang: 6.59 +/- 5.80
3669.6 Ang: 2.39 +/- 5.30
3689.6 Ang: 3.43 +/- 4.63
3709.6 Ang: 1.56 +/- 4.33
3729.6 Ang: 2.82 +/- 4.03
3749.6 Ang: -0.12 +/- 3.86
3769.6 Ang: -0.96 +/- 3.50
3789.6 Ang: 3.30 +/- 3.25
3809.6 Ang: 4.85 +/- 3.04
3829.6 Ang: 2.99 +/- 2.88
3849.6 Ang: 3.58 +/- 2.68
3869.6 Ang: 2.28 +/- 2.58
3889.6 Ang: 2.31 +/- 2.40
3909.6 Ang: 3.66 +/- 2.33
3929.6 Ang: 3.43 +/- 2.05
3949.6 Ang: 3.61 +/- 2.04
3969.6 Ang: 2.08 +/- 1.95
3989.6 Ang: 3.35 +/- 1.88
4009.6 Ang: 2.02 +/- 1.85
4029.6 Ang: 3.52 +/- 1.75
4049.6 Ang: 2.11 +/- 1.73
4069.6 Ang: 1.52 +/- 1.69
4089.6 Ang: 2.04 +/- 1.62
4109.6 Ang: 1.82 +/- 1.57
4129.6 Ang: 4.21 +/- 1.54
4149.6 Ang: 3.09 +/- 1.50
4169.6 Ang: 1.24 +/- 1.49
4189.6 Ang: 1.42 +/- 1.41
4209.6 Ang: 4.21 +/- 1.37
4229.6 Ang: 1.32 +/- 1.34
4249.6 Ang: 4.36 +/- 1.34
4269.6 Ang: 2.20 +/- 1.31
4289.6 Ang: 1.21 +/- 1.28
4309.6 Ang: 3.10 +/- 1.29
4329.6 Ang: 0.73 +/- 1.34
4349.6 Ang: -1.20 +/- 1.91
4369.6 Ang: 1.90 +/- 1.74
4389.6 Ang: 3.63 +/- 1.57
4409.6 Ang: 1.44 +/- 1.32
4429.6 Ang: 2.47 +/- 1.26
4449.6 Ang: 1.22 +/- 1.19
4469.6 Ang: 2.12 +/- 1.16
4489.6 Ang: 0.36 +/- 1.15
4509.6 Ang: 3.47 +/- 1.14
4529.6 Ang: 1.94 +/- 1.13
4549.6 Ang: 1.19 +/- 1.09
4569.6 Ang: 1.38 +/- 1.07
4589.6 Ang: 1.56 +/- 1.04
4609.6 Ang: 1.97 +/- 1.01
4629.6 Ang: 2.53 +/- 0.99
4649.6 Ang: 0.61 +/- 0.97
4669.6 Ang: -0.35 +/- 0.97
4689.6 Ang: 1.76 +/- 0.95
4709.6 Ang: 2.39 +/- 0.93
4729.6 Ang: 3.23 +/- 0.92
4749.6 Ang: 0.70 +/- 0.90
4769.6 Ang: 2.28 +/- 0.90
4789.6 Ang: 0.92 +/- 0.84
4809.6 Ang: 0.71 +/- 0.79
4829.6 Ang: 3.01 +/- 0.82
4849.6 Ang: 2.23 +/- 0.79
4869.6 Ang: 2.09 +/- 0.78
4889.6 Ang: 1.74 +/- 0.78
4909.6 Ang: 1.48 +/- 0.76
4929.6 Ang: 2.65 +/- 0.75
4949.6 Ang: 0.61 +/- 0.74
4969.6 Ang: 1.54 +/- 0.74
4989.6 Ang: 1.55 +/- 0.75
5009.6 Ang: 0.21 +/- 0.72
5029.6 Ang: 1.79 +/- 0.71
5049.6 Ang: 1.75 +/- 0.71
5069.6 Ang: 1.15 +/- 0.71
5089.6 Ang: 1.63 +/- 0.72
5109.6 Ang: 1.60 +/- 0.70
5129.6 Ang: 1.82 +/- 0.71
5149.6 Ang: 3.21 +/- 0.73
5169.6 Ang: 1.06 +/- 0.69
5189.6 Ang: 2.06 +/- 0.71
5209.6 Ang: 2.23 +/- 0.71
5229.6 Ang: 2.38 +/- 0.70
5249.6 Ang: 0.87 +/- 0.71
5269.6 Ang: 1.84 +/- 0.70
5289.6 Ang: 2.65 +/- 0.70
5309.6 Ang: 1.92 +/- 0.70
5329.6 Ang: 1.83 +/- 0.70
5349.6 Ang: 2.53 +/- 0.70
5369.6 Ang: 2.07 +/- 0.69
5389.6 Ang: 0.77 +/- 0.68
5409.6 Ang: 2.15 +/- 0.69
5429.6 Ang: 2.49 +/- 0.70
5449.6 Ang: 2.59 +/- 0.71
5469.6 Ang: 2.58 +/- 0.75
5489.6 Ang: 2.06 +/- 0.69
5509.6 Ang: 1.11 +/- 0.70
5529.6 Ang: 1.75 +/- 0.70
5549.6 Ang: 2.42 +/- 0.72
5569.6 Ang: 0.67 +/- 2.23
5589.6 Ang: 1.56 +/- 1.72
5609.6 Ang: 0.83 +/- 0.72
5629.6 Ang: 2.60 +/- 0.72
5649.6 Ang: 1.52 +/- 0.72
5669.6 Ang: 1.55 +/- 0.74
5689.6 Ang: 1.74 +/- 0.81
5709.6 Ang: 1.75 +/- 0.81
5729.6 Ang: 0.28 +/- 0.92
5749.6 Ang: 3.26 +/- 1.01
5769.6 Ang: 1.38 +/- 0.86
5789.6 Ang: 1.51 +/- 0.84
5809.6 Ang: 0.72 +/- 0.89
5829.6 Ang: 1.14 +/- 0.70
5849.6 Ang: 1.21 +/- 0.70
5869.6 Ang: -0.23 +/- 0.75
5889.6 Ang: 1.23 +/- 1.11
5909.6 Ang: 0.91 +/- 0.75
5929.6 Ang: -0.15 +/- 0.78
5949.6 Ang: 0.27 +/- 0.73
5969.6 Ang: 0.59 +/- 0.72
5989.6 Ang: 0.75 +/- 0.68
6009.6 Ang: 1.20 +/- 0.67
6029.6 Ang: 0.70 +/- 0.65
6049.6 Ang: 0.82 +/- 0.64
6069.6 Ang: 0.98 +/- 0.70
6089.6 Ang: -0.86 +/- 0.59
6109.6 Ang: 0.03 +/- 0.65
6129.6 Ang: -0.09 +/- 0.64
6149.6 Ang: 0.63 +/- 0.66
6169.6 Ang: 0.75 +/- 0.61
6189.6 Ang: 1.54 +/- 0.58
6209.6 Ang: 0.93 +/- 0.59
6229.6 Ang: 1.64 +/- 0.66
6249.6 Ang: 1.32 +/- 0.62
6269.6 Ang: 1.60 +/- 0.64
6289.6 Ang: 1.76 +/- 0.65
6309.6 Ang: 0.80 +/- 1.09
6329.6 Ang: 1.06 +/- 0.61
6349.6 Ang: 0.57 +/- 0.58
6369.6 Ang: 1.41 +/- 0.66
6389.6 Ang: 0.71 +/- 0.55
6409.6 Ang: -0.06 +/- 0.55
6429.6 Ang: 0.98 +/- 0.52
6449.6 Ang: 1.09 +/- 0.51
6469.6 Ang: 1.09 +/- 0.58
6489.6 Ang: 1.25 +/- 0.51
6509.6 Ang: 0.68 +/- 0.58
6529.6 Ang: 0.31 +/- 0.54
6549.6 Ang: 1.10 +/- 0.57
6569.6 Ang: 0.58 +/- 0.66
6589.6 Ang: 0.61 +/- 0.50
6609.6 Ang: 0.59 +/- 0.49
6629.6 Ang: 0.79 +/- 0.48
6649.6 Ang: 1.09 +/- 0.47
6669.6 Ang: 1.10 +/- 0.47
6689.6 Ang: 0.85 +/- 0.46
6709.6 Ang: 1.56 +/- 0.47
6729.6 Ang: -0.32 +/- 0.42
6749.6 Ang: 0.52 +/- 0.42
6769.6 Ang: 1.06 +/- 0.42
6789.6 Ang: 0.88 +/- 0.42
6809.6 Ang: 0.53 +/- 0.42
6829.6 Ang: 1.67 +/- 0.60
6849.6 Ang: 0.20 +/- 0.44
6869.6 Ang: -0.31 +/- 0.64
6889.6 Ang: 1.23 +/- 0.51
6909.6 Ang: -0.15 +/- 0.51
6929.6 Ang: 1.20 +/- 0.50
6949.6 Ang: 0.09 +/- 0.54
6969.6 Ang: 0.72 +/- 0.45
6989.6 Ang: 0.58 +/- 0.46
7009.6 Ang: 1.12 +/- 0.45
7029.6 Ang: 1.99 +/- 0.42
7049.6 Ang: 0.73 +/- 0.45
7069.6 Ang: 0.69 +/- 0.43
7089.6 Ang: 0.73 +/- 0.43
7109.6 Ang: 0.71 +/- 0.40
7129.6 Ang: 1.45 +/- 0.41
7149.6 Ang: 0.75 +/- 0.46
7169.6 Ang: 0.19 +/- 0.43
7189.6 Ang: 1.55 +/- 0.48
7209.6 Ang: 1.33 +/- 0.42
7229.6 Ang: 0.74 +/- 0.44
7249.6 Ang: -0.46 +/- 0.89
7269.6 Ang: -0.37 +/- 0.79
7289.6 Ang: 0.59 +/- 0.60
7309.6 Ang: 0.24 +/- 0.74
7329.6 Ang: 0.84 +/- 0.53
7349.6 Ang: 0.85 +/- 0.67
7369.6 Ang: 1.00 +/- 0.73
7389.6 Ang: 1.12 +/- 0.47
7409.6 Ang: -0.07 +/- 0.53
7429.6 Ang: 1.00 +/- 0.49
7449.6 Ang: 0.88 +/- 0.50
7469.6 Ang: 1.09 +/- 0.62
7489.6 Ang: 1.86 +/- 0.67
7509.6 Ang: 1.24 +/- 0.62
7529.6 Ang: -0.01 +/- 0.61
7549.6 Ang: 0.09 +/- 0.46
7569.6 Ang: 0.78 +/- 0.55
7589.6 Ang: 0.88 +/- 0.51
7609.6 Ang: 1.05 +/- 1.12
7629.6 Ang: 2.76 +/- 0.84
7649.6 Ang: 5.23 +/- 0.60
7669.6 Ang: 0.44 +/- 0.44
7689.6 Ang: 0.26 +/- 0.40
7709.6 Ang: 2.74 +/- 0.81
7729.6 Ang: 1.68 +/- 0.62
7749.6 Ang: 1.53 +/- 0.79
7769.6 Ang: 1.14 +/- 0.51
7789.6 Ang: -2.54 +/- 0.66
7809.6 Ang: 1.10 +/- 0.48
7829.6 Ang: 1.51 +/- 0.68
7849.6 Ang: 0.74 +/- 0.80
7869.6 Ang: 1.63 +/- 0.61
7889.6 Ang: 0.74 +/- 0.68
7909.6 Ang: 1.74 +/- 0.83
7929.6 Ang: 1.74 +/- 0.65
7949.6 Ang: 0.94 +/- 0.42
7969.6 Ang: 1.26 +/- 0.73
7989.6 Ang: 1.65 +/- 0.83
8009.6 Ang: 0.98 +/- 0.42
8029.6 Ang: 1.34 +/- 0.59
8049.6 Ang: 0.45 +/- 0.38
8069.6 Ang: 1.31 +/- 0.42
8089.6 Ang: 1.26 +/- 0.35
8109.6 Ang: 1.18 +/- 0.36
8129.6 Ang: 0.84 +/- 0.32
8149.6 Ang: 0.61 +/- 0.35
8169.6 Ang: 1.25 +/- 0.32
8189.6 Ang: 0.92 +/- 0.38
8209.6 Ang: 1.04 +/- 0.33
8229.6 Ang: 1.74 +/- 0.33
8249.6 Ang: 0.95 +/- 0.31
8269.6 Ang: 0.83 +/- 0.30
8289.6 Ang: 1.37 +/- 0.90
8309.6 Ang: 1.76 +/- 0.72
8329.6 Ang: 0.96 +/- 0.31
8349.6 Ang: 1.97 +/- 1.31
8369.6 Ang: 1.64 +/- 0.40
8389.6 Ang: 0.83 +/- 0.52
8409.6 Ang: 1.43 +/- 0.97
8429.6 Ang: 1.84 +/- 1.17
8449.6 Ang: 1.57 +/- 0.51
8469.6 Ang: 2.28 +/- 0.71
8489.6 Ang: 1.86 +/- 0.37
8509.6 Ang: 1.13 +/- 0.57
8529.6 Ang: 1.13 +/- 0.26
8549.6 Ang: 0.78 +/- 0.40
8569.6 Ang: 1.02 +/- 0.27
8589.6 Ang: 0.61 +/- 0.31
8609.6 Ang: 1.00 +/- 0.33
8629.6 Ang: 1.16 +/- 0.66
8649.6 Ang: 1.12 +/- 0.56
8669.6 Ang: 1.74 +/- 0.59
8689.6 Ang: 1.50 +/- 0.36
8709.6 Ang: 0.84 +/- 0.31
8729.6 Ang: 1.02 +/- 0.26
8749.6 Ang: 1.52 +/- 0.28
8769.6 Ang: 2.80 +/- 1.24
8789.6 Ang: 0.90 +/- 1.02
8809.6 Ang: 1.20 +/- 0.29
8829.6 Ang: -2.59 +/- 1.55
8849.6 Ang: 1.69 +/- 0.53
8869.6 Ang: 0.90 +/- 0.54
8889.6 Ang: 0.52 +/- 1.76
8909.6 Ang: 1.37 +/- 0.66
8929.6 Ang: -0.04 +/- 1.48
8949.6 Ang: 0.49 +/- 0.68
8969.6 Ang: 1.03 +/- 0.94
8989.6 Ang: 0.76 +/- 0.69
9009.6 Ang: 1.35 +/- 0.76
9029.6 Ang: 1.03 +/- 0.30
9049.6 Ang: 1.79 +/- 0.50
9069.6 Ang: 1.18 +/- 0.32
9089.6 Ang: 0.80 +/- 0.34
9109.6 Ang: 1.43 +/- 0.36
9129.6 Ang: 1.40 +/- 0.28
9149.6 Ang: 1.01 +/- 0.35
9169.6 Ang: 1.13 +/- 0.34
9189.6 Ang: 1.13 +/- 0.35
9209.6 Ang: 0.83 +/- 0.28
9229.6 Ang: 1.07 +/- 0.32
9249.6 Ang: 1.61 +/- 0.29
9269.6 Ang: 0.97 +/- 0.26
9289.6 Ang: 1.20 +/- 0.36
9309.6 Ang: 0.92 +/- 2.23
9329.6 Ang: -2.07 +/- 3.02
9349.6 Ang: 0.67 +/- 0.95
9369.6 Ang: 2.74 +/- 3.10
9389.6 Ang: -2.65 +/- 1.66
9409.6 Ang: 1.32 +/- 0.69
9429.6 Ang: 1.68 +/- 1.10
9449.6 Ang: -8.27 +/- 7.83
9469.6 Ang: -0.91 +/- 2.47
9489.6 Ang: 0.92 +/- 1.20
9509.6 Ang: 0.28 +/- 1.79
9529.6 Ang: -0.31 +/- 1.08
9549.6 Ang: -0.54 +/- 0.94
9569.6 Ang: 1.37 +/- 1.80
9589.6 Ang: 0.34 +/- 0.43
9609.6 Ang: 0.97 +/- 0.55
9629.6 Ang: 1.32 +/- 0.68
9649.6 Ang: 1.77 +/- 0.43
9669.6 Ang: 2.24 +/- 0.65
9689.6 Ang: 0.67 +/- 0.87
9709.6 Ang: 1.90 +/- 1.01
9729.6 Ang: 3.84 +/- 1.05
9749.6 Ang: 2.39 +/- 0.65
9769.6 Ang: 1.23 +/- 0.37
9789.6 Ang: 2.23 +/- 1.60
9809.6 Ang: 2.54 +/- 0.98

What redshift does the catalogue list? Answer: 1.05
